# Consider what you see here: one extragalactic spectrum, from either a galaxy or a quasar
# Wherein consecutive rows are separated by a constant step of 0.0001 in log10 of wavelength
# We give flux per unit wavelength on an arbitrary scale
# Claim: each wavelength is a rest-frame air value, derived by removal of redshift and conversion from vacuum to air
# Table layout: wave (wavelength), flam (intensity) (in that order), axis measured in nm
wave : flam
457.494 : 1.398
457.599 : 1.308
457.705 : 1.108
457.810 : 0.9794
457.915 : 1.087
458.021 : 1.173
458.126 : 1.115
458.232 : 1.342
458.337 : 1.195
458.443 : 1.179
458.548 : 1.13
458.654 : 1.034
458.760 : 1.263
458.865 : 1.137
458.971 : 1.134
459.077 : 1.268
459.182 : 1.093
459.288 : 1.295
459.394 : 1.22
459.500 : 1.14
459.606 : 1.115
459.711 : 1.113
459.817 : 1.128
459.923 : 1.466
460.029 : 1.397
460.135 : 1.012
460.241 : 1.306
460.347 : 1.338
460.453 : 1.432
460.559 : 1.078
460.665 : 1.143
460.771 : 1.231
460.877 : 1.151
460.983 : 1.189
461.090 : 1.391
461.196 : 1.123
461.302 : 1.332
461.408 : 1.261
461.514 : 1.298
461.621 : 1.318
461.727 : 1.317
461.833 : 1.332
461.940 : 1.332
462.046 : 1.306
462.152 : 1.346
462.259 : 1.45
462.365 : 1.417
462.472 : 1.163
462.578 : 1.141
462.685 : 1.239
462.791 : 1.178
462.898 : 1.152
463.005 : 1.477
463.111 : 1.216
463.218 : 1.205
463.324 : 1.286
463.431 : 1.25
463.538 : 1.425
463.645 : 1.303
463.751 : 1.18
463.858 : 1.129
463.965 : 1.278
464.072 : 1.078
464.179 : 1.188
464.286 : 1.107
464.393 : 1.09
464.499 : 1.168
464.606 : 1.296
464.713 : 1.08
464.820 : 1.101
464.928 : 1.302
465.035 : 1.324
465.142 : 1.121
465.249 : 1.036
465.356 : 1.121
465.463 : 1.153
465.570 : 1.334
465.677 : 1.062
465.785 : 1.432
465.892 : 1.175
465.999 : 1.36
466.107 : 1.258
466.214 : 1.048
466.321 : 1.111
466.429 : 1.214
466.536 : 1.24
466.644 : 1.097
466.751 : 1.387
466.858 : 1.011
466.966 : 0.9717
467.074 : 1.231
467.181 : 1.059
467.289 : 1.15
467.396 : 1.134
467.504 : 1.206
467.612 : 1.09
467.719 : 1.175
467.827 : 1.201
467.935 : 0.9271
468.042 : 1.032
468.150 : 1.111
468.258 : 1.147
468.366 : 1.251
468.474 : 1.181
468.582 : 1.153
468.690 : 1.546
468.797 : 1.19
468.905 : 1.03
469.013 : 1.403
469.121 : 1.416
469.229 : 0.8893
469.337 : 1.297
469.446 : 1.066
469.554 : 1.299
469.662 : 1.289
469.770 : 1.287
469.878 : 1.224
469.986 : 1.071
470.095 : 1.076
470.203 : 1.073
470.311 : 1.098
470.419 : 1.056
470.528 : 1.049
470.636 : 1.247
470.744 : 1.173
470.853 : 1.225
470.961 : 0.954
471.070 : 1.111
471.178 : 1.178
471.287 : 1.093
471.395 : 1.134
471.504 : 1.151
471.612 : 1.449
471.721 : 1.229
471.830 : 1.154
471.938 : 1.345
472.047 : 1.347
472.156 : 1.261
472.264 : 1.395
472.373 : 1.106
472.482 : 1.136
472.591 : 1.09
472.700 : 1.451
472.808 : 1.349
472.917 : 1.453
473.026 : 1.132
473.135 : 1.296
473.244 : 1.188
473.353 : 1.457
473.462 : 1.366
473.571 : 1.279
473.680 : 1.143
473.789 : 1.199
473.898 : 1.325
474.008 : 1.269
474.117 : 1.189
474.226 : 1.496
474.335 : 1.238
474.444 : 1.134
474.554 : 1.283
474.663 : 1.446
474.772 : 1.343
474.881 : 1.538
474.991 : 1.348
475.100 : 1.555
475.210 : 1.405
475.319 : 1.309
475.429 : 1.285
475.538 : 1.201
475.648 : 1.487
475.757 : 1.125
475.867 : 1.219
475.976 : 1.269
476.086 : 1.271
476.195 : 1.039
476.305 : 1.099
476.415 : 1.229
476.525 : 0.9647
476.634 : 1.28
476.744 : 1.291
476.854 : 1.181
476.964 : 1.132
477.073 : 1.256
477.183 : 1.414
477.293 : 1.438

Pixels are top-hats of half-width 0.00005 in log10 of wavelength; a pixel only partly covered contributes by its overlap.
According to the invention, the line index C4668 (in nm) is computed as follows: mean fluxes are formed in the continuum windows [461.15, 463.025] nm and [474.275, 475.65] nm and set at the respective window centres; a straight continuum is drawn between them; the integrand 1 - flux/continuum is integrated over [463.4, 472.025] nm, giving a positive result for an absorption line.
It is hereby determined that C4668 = 0.87 nm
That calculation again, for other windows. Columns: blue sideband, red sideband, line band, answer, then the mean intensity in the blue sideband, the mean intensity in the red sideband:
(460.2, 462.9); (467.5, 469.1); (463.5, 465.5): 0.08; 1.27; 1.18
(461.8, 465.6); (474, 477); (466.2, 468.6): 0.20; 1.23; 1.27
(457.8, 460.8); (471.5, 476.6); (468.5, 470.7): 0.11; 1.19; 1.28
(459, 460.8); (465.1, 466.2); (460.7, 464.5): -0.13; 1.22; 1.2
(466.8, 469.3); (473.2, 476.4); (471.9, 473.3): -0.03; 1.15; 1.29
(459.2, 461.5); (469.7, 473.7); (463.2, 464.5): 0.02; 1.23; 1.21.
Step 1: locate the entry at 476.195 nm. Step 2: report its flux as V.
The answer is 1.039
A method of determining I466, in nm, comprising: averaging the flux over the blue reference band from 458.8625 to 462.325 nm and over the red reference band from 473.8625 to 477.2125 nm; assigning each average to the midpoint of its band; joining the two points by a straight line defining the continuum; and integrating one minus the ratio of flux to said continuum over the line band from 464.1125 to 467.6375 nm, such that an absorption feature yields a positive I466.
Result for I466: 0.25 nm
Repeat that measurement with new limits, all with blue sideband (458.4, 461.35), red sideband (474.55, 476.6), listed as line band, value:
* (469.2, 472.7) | 0.23 nm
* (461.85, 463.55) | -0.09 nm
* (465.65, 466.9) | 0.04 nm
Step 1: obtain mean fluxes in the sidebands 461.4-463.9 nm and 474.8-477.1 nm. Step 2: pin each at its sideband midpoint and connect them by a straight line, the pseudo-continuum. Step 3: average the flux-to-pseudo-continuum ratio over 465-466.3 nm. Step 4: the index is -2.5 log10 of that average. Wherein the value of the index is 0.07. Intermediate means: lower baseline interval 1.28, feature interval 1.2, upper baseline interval 1.26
